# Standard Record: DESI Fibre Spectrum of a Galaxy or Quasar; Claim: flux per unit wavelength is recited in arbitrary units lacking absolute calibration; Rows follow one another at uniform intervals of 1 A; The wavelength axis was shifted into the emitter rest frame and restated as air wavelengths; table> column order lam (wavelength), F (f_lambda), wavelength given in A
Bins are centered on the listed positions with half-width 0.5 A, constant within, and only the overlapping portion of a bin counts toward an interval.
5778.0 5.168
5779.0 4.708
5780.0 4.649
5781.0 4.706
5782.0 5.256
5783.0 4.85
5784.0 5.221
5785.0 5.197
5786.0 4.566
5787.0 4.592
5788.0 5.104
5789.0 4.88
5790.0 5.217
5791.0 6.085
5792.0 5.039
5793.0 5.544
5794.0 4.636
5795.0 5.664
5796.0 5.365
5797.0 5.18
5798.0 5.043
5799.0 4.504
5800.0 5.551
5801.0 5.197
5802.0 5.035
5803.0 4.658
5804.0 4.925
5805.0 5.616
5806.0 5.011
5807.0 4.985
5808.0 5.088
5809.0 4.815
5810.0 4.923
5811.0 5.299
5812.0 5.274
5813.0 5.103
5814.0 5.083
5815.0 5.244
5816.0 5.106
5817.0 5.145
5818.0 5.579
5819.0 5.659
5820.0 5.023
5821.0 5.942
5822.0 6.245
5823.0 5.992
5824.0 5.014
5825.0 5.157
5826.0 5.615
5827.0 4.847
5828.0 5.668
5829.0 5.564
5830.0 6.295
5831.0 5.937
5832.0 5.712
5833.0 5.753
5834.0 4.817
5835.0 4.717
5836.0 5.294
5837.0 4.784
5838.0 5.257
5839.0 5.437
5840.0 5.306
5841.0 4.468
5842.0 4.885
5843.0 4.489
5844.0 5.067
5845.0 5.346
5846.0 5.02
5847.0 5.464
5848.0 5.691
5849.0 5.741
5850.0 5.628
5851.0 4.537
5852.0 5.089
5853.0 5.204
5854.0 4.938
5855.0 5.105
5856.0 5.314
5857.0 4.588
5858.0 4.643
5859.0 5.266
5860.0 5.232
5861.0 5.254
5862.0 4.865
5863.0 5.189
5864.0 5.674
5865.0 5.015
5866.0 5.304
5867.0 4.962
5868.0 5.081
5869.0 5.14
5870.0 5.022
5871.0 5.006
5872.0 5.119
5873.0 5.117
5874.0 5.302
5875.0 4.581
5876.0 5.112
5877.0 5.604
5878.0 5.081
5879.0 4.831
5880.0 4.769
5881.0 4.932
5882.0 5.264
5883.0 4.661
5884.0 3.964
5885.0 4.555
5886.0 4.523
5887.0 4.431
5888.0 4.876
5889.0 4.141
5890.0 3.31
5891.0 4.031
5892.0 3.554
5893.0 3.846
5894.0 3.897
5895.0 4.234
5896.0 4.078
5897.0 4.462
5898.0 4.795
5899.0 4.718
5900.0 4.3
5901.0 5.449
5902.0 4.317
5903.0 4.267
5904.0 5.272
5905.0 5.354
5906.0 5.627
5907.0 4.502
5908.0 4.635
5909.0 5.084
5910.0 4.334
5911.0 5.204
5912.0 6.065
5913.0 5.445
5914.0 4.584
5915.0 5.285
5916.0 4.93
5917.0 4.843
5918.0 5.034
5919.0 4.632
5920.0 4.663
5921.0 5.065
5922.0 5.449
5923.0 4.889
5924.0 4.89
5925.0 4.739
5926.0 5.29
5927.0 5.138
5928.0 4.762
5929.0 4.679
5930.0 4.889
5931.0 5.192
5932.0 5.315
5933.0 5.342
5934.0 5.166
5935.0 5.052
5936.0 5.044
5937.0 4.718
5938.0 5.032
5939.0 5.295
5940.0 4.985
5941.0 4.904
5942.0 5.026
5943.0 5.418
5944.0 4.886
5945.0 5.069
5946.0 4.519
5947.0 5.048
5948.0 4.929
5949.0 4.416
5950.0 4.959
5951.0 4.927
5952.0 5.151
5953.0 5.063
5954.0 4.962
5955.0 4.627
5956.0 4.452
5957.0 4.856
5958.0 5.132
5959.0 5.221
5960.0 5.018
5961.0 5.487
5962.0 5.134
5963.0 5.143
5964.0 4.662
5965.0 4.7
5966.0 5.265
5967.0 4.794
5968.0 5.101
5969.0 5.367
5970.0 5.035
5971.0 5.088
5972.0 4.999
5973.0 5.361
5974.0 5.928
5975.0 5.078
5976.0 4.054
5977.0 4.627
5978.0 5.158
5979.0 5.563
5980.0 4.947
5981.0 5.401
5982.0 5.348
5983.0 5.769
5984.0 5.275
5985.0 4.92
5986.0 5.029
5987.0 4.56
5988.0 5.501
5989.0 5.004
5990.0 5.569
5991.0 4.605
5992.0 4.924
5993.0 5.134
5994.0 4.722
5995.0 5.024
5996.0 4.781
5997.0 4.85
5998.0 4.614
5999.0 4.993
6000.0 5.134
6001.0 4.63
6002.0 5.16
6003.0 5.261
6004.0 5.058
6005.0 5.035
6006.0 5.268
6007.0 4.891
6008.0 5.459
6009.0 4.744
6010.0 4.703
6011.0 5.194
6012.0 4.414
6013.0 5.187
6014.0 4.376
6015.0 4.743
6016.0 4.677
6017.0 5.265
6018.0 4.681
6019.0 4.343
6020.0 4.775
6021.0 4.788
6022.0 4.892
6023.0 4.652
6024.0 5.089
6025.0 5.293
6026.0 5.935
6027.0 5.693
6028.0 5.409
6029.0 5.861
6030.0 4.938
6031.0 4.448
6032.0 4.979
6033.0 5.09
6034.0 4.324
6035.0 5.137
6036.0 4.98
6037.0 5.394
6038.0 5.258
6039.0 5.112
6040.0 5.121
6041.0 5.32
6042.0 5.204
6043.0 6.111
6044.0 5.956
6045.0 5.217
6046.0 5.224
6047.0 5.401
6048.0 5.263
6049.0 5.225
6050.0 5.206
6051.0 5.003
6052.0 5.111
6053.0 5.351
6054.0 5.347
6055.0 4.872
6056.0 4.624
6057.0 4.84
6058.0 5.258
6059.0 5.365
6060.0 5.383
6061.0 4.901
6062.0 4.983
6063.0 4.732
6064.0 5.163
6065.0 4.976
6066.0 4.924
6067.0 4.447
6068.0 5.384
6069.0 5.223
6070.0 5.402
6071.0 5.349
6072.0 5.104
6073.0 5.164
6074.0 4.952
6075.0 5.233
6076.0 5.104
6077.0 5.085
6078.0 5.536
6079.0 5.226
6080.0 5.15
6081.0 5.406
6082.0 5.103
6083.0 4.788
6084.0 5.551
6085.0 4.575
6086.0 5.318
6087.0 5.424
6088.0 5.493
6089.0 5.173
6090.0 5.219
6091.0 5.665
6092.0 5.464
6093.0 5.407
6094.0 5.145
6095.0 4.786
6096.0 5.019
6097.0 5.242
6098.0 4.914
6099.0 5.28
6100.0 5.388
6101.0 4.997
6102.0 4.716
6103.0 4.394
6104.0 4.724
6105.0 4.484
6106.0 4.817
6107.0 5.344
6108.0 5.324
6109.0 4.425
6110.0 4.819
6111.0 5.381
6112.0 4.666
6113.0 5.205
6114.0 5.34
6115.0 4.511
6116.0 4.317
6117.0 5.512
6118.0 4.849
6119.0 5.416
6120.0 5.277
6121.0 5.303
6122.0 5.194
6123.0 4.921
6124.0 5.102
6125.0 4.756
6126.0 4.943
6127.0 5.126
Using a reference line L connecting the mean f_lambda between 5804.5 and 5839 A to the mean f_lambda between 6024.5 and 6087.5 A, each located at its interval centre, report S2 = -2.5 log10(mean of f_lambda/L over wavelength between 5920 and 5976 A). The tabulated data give 0.050 mag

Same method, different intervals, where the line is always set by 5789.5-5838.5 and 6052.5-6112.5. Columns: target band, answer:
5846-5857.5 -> 0.01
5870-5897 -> 0.15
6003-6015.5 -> 0.05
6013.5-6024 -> 0.09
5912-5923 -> 0.04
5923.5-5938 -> 0.04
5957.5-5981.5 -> 0.02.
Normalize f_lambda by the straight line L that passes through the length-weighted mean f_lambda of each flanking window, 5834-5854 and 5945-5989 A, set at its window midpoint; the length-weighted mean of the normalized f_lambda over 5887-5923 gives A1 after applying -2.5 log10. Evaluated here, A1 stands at 0.085 mag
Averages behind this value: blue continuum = 5.12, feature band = 4.69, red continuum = 5.04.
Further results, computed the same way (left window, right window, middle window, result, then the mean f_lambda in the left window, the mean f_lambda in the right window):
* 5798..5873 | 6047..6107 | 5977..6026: 0.032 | 5.21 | 5.11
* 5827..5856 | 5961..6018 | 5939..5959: 0.034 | 5.25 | 5.02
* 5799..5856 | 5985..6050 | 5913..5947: 0.031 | 5.25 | 5.06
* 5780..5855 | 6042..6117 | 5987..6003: 0.038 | 5.21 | 5.12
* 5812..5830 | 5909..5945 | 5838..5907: 0.079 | 5.43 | 5.04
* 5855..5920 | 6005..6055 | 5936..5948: -0.014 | 4.82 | 5.1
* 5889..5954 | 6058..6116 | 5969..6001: -0.028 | 4.84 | 5.09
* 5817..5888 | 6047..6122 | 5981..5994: -0.001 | 5.16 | 5.1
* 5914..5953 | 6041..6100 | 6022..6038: -0.003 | 4.98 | 5.19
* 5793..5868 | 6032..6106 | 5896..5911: 0.089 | 5.22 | 5.14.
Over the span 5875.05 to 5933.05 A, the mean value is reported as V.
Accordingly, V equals 4.77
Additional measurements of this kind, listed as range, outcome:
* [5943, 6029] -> 5.01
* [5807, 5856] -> 5.28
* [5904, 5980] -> 5.02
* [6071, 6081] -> 5.19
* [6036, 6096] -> 5.2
